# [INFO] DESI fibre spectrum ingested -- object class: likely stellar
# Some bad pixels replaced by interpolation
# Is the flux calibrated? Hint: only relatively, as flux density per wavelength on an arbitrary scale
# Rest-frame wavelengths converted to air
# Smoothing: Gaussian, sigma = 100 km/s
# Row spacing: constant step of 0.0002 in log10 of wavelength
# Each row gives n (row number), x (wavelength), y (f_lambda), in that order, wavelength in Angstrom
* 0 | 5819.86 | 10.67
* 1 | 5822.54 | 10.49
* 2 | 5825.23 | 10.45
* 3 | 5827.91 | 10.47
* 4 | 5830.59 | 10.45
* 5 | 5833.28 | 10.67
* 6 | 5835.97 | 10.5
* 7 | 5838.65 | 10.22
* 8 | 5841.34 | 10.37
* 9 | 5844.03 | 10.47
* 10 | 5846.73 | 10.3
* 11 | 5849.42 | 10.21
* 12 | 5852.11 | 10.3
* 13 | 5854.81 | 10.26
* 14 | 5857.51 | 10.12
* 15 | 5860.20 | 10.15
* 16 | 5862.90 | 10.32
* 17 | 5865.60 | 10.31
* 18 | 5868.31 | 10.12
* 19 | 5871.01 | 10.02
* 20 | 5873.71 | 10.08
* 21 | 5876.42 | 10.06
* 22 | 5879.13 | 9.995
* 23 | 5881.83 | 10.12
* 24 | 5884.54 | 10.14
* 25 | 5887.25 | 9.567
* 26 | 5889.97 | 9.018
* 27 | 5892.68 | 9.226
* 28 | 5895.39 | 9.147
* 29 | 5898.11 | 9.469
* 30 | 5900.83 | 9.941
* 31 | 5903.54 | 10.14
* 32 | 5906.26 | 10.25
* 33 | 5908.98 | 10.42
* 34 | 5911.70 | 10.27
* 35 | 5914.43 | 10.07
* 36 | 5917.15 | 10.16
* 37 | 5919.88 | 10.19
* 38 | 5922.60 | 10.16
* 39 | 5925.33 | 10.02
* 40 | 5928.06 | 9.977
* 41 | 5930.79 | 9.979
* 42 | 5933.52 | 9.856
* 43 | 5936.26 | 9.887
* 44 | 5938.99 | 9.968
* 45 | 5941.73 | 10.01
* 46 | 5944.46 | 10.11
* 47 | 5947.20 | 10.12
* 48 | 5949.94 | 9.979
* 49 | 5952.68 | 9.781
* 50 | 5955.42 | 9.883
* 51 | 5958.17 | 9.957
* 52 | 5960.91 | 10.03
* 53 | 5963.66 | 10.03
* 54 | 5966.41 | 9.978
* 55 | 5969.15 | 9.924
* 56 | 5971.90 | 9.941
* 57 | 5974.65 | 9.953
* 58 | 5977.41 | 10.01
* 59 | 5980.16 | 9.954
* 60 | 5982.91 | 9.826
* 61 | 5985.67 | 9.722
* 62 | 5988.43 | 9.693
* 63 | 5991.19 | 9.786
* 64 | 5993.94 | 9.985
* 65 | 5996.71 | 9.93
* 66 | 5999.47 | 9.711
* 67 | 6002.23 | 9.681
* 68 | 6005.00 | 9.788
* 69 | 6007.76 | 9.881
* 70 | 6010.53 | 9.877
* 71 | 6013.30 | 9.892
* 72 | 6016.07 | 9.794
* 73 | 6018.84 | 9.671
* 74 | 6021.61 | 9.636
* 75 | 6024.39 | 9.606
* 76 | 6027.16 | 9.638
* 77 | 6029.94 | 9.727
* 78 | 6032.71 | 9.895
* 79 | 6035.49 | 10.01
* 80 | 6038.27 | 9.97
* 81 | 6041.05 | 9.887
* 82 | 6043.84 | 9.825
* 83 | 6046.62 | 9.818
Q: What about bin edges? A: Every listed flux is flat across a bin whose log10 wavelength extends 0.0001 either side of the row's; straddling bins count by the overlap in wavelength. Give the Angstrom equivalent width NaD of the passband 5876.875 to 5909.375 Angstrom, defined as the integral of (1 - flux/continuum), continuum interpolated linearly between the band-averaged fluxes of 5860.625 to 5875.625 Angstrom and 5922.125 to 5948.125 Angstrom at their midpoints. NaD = 1.0 Angstrom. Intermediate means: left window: 10.2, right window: 10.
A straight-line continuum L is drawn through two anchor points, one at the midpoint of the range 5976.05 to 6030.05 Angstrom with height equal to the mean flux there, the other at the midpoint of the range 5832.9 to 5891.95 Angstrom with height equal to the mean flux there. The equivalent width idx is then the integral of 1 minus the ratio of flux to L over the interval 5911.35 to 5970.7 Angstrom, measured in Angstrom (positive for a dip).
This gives -0.41 Angstrom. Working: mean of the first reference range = 10.1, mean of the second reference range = 9.79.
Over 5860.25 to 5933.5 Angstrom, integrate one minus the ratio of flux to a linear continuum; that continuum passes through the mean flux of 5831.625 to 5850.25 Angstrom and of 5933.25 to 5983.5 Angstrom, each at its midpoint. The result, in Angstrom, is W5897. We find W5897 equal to 1.6 Angstrom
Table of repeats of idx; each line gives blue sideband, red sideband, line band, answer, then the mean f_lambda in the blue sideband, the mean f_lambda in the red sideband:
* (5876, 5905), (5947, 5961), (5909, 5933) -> -0.73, 9.7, 9.94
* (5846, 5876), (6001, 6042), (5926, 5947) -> 0.06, 10.2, 9.8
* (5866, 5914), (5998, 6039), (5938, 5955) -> -0.25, 9.89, 9.78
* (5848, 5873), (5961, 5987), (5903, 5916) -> -0.19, 10.2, 9.93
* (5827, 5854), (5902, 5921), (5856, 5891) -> 1.01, 10.4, 10.2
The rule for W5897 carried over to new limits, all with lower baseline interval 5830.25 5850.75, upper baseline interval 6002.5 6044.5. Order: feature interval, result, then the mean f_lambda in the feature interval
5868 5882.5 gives 0.3 Angstrom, 10.1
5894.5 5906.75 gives 0.5 Angstrom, 9.78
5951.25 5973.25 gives 0.1 Angstrom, 9.94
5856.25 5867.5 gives 0.1 Angstrom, 10.2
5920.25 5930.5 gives 0.1 Angstrom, 10.1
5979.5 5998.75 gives 0.2 Angstrom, 9.83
